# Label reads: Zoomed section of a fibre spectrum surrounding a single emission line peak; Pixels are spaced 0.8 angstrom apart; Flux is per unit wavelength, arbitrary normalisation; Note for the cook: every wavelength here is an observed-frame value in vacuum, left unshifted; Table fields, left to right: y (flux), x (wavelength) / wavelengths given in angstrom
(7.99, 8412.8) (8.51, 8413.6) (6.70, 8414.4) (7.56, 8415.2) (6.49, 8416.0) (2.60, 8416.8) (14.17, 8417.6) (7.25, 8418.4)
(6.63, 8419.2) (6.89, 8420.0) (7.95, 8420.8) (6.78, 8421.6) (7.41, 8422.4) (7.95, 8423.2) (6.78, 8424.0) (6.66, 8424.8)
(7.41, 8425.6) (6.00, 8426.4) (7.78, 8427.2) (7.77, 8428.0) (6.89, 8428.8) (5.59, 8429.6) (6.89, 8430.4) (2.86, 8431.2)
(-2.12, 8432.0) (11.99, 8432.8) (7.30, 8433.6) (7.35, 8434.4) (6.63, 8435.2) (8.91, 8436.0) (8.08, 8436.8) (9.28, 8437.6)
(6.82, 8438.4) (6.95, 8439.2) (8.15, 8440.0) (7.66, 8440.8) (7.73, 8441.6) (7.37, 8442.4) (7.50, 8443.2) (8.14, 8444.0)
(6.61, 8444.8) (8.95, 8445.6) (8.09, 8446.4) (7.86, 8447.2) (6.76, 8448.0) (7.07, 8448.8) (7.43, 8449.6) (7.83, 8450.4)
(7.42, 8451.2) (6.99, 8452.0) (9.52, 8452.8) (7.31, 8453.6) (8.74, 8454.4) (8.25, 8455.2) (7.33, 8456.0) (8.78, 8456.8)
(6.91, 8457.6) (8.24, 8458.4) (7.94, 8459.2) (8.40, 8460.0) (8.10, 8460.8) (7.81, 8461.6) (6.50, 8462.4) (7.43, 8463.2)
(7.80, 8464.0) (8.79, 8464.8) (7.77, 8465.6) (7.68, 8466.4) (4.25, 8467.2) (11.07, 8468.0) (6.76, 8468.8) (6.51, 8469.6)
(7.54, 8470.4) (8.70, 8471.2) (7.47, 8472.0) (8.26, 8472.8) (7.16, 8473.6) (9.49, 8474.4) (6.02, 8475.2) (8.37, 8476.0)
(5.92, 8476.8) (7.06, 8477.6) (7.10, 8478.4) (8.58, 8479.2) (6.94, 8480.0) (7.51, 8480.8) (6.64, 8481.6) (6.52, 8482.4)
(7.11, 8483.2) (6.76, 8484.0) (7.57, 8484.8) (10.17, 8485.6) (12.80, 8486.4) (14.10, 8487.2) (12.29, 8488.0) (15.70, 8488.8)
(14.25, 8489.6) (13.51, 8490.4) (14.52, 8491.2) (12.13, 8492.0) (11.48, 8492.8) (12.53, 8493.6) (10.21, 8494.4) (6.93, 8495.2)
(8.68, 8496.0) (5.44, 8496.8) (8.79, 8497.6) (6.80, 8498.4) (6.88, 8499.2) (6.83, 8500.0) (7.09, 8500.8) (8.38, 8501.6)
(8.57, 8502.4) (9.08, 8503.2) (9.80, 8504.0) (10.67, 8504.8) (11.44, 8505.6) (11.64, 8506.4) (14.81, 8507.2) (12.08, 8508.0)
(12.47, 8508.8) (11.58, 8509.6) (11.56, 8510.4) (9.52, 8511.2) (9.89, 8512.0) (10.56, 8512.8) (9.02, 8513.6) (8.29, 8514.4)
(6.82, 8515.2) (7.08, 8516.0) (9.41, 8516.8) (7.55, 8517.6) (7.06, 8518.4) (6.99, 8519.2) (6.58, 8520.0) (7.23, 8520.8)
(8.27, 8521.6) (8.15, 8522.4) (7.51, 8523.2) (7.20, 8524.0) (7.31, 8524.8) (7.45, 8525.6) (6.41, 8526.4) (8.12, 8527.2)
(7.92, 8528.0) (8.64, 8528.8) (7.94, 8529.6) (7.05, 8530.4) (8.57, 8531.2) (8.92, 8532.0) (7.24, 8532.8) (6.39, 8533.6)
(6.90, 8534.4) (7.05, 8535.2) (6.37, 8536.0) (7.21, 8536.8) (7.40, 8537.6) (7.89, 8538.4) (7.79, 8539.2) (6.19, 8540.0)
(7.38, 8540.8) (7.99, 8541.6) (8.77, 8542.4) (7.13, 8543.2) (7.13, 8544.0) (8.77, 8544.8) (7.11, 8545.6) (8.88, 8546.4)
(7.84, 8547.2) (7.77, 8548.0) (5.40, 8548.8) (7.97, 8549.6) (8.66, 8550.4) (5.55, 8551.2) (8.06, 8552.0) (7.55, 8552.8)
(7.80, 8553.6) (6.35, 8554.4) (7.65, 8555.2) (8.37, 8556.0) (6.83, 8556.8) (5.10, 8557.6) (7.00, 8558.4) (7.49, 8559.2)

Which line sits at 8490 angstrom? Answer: [S II]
